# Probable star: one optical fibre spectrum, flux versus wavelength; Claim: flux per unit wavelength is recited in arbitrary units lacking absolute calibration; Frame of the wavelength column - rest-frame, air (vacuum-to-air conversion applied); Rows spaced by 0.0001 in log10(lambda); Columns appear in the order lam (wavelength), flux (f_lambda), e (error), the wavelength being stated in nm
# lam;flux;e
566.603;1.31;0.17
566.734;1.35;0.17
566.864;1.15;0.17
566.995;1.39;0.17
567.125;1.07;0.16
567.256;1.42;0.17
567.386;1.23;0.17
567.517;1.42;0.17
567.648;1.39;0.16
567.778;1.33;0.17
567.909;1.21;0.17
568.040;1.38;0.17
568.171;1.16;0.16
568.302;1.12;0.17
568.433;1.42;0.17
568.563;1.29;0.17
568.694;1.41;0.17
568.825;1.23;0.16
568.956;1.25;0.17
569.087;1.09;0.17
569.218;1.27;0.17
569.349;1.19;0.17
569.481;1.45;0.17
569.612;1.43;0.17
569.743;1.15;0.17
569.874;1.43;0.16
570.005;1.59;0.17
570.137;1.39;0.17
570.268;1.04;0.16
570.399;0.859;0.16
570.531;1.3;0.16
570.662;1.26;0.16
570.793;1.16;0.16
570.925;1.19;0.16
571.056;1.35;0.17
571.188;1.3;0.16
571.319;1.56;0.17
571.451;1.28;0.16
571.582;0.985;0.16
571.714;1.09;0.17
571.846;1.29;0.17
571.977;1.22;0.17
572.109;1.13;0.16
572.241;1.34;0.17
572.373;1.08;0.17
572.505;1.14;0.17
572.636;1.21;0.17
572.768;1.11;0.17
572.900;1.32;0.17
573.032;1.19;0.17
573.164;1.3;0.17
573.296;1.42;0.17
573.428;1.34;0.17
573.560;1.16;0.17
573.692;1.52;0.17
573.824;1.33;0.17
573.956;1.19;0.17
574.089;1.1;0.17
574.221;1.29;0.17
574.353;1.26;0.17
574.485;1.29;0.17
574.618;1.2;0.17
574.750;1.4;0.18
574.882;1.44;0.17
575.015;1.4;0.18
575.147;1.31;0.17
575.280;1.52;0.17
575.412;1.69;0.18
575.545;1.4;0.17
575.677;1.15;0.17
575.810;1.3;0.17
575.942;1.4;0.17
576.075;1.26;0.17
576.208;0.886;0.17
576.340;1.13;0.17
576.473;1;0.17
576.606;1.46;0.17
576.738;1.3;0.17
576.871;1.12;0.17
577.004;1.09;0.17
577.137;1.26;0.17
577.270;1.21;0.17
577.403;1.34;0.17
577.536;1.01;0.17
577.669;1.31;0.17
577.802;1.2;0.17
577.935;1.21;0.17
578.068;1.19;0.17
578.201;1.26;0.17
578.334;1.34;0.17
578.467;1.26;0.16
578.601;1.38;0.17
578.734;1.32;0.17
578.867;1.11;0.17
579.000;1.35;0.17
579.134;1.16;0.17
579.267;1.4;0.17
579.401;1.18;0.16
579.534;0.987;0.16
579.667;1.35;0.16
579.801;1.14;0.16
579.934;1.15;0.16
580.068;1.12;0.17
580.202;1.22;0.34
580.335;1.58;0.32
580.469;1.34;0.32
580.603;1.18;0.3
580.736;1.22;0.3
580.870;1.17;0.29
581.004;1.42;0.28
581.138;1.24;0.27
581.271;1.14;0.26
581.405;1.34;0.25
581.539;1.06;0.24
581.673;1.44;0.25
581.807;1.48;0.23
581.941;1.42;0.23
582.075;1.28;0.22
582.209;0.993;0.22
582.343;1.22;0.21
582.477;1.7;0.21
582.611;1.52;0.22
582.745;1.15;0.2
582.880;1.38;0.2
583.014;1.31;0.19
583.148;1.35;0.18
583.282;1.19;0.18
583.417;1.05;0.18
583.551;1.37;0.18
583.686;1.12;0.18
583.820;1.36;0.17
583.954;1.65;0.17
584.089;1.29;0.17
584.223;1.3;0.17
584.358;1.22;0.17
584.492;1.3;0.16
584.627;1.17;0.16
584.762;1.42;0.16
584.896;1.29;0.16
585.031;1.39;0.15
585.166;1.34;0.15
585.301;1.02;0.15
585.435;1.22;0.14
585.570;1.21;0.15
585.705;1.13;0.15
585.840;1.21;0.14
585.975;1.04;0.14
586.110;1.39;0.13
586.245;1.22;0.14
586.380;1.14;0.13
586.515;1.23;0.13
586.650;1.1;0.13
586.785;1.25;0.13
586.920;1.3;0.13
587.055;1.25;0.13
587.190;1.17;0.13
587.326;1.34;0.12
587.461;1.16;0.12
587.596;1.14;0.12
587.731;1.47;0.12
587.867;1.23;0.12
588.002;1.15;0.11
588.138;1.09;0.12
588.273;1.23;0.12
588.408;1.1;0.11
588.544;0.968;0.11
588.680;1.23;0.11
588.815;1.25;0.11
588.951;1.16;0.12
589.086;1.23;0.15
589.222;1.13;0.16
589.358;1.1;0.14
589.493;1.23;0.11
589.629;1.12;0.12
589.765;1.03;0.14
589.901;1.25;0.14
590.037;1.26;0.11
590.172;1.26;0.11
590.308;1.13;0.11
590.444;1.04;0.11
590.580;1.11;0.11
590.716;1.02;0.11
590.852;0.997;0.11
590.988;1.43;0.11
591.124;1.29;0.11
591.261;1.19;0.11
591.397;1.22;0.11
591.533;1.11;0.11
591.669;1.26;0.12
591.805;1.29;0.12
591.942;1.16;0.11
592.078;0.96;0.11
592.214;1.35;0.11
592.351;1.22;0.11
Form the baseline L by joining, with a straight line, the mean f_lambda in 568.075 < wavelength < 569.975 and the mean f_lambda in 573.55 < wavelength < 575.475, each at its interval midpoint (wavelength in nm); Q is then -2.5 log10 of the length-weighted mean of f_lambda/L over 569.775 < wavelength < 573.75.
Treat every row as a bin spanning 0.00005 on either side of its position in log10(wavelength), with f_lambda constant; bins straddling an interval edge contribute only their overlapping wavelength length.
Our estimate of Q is 0.05 mag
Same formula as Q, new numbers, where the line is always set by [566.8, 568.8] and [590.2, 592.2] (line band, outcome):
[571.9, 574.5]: 0.01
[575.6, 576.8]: 0.03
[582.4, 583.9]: -0.10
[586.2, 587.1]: -0.02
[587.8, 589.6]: 0.02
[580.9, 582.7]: -0.09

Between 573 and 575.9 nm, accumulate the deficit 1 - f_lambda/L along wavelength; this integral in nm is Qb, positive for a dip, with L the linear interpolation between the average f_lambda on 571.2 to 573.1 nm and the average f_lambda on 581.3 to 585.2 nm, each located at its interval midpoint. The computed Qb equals -0.23 nm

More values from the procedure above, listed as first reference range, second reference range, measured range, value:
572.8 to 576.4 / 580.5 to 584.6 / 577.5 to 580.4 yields 0.13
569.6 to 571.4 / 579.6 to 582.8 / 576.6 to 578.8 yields 0.07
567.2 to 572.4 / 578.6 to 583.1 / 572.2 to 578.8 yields 0.03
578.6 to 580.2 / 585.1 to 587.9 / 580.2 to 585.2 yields -0.38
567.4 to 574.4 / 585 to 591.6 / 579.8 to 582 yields -0.10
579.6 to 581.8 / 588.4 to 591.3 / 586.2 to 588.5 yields -0.04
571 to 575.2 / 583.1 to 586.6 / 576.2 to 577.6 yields 0.10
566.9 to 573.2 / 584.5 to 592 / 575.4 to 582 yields -0.11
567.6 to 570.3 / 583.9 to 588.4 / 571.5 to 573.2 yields 0.14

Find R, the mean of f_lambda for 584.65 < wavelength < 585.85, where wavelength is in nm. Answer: 1.25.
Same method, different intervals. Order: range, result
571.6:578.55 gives 1.26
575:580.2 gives 1.25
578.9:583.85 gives 1.27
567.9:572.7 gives 1.25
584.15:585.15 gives 1.3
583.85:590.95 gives 1.21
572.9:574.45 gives 1.28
